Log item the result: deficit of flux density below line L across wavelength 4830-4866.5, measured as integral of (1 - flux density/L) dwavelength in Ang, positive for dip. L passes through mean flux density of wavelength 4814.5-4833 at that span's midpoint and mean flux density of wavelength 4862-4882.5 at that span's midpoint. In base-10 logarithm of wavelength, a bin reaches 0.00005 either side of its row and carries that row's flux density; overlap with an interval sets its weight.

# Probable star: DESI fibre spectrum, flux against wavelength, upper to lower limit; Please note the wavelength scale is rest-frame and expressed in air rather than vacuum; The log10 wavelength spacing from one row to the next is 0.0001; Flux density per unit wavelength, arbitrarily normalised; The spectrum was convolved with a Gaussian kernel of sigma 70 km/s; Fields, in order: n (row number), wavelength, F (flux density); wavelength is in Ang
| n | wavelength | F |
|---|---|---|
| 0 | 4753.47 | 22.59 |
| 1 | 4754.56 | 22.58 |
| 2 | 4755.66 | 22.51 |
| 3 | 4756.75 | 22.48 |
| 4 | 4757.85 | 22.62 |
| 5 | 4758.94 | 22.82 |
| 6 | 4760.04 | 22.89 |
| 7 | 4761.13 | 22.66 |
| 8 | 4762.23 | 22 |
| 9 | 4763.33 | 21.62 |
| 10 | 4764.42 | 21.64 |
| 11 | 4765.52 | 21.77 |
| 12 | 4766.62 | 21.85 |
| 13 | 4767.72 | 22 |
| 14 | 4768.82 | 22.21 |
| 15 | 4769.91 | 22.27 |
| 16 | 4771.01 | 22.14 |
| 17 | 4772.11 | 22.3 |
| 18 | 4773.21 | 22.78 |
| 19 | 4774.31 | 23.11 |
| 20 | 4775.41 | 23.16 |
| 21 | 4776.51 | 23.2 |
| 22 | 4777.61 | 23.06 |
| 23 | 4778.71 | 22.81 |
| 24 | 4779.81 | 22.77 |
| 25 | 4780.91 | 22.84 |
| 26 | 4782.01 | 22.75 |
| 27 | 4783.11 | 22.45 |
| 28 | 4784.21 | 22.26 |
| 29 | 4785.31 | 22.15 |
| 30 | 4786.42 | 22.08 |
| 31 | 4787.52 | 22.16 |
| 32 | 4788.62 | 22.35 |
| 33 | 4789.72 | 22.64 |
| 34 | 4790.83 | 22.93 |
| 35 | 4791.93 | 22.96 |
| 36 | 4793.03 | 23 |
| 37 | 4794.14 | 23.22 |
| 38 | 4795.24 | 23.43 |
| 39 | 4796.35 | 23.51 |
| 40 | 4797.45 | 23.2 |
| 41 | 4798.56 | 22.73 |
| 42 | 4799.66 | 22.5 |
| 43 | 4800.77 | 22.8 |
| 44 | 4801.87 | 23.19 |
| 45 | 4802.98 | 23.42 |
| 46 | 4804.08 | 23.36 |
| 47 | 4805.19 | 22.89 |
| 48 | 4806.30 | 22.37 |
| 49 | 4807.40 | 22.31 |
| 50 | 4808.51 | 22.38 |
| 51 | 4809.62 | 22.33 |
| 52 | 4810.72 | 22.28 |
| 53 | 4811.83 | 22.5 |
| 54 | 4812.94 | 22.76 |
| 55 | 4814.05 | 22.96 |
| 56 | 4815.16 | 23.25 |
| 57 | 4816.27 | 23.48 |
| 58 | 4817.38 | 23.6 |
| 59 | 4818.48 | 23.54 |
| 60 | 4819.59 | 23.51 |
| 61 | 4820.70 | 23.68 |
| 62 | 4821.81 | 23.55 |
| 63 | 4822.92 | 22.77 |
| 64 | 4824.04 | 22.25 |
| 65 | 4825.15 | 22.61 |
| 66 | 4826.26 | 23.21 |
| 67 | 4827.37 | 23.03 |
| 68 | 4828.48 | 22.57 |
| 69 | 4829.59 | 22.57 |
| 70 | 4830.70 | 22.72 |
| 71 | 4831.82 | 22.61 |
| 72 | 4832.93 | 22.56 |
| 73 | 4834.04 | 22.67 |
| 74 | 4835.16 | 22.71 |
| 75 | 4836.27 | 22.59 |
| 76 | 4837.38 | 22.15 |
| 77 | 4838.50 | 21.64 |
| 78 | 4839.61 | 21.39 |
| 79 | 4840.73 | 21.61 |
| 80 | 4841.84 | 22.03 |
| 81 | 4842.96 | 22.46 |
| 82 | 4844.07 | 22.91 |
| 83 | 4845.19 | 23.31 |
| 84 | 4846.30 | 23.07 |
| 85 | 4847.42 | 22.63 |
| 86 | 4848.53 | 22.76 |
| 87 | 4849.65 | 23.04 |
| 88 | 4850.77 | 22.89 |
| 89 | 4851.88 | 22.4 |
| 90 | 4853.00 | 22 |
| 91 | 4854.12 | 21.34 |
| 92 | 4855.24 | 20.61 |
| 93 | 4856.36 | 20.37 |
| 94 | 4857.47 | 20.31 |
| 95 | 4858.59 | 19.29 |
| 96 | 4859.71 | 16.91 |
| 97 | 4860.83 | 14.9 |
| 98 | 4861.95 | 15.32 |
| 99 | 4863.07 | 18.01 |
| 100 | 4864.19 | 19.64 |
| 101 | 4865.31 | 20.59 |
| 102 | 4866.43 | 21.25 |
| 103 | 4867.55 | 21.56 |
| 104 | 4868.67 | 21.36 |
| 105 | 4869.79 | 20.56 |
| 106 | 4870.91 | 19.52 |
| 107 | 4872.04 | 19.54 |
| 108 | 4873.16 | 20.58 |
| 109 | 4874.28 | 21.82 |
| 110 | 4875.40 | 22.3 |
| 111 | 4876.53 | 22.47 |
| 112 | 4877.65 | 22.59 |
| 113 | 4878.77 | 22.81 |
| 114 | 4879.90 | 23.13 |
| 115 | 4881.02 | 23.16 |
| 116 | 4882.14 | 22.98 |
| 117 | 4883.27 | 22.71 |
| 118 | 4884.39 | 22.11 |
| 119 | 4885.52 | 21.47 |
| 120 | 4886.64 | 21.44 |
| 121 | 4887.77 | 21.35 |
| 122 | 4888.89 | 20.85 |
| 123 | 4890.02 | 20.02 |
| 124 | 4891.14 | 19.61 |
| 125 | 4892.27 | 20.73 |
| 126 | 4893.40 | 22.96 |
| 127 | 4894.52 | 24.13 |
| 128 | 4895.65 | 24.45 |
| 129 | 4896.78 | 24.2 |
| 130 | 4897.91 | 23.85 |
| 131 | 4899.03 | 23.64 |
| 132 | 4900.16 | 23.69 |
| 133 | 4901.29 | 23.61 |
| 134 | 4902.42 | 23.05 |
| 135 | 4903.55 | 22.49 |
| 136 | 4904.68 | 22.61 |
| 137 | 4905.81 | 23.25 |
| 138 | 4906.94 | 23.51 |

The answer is 1.5 Ang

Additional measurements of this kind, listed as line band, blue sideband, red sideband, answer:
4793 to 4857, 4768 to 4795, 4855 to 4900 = -2.0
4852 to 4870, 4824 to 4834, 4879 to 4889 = 2.2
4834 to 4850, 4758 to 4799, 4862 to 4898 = -0.4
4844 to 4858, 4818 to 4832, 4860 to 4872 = -1.0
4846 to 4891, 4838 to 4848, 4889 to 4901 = 3.0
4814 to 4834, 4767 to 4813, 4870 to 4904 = -0.4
